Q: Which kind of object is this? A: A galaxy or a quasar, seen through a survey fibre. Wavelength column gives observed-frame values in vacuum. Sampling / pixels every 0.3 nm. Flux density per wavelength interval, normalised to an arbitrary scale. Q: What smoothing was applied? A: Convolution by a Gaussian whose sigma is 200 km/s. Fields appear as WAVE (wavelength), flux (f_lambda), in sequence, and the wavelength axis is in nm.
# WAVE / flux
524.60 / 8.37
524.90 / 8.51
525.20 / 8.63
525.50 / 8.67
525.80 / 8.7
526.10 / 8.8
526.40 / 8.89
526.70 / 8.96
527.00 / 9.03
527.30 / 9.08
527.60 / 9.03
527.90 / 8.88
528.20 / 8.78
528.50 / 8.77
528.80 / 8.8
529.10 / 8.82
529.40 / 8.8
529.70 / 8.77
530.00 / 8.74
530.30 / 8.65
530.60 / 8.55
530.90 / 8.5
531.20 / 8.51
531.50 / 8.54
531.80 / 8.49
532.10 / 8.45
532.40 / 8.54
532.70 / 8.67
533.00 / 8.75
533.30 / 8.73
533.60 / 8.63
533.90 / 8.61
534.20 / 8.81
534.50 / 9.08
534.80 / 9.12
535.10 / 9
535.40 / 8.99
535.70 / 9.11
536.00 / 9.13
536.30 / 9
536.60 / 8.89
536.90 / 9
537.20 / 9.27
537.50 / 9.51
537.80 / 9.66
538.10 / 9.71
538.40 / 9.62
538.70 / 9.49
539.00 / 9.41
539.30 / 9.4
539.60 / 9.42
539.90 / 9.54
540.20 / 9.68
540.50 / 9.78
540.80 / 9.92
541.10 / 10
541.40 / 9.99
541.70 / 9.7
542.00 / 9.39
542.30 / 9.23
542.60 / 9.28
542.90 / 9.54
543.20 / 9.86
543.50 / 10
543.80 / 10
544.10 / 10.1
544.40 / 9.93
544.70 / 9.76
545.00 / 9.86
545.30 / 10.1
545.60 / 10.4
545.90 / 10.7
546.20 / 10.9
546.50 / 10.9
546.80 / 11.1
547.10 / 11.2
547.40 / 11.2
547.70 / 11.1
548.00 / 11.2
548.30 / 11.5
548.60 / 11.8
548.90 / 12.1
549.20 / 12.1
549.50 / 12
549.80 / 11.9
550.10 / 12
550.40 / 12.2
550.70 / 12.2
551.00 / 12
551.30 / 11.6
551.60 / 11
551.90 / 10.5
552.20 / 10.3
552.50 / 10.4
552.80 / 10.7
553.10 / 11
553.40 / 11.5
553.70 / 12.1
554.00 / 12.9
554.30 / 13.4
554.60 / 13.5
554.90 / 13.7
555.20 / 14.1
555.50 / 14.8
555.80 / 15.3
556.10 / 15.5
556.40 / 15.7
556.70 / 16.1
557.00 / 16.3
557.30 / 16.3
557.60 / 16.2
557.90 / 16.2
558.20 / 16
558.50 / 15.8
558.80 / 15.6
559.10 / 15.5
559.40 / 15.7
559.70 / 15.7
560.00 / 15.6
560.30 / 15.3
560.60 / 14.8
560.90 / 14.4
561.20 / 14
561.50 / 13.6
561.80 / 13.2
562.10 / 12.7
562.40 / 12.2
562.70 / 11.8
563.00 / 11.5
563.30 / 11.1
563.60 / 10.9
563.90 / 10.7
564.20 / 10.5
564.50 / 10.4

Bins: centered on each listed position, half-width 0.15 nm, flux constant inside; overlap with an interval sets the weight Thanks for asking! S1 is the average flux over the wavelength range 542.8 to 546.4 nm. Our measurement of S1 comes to 10.1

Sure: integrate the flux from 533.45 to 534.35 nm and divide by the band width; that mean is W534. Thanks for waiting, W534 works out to 8.68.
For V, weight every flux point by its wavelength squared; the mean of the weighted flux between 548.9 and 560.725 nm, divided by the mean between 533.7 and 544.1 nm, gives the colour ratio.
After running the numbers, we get 1.54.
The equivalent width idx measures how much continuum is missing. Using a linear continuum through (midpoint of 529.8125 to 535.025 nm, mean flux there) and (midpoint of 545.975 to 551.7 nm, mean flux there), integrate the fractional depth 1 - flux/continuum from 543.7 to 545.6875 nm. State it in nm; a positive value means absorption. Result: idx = 0.15 nm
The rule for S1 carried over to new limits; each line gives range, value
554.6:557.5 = 15.2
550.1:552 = 11.6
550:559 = 13.5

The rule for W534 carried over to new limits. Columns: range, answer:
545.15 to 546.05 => 10.4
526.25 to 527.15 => 8.96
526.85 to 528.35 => 8.96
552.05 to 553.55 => 10.8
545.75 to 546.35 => 10.8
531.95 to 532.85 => 8.55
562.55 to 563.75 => 11.3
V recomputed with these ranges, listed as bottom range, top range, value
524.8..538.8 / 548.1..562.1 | 1.66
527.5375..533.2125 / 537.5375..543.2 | 1.15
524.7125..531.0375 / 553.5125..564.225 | 1.81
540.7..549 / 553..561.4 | 1.49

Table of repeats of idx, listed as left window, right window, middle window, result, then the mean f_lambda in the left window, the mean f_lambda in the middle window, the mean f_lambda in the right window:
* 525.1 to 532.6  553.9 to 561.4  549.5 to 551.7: 0.275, 8.74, 11.9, 15.1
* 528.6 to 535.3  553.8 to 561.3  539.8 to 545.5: 0.802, 8.71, 9.78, 15.1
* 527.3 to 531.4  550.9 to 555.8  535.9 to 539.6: 0.226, 8.75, 9.35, 12.2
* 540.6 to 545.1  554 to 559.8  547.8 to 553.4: 0.564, 9.77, 11.5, 15.3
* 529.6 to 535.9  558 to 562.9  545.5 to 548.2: 0.155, 8.73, 11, 14.5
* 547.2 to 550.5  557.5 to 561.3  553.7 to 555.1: 0.043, 11.7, 13.3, 15.5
